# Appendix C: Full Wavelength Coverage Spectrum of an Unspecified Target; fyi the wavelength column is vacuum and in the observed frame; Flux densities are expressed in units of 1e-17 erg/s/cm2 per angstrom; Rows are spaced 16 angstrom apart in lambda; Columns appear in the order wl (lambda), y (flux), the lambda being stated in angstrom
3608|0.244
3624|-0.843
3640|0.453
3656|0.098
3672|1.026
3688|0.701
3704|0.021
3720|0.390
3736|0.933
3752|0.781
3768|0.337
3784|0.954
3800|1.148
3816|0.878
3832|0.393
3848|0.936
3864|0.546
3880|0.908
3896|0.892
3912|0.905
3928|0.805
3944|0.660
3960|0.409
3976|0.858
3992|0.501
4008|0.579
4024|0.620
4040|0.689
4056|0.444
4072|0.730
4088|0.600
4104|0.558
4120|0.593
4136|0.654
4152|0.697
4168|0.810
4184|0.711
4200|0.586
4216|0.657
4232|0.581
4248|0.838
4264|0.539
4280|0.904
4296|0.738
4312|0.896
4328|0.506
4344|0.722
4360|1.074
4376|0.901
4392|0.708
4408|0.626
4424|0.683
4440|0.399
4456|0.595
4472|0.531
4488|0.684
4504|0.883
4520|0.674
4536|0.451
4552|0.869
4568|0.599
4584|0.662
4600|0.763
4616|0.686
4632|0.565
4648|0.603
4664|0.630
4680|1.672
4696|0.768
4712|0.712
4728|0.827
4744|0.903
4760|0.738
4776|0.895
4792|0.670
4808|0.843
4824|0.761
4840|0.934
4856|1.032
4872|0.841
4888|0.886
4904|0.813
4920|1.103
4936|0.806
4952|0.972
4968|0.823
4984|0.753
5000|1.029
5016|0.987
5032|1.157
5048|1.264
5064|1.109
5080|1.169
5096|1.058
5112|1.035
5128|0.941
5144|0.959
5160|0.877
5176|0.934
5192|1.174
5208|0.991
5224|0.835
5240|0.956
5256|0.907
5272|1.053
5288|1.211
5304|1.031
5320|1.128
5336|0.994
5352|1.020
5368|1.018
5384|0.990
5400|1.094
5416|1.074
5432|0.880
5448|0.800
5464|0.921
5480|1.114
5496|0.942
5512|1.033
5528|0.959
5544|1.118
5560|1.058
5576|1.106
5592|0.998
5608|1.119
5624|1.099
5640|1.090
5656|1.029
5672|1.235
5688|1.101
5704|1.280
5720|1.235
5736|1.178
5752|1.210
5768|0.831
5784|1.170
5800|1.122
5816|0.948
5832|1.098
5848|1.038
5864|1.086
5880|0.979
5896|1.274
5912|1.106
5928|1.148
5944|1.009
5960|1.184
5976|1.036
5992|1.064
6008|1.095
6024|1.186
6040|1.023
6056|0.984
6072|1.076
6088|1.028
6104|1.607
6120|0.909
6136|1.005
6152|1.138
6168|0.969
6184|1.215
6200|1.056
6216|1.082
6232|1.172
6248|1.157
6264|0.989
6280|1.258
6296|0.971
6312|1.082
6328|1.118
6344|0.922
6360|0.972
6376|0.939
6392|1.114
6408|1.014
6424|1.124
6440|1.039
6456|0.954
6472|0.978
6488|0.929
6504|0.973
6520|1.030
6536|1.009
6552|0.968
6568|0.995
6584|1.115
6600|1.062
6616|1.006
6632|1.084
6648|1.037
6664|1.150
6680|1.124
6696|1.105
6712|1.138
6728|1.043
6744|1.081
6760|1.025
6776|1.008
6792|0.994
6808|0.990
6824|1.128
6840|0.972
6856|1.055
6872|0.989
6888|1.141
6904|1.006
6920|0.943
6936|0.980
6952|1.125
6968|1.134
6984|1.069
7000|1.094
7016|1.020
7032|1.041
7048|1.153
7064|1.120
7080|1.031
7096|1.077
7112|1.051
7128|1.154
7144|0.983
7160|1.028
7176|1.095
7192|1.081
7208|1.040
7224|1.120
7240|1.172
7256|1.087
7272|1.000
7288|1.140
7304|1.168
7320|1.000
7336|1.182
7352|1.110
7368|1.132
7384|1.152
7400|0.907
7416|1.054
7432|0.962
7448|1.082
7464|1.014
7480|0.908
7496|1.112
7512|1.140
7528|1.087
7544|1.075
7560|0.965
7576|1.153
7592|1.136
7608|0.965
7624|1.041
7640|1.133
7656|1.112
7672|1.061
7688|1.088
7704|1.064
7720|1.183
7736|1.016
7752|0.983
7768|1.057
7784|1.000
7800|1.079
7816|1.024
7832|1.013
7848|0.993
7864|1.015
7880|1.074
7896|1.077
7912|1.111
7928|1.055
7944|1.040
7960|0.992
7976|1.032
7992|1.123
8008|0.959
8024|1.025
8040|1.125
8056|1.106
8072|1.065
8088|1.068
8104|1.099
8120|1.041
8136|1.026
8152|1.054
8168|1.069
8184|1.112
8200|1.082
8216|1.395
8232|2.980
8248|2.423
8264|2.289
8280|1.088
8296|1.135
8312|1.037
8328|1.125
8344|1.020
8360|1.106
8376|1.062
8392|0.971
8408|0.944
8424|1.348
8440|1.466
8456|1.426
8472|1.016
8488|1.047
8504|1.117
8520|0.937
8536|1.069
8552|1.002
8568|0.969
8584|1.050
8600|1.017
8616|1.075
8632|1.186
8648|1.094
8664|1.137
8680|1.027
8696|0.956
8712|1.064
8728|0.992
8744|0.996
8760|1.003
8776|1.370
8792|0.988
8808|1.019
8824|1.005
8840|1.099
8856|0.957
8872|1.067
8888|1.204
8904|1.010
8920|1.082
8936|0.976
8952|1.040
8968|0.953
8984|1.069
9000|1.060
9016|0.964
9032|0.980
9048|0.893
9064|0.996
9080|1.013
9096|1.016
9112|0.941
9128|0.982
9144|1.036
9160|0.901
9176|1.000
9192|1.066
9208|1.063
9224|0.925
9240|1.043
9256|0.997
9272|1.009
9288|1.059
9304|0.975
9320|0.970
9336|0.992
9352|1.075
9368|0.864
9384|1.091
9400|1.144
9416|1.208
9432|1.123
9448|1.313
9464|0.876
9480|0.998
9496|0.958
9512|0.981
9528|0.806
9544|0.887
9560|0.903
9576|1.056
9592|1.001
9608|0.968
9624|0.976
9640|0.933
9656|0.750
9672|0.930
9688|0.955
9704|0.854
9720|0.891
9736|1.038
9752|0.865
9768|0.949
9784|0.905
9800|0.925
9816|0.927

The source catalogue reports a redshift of 0.255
